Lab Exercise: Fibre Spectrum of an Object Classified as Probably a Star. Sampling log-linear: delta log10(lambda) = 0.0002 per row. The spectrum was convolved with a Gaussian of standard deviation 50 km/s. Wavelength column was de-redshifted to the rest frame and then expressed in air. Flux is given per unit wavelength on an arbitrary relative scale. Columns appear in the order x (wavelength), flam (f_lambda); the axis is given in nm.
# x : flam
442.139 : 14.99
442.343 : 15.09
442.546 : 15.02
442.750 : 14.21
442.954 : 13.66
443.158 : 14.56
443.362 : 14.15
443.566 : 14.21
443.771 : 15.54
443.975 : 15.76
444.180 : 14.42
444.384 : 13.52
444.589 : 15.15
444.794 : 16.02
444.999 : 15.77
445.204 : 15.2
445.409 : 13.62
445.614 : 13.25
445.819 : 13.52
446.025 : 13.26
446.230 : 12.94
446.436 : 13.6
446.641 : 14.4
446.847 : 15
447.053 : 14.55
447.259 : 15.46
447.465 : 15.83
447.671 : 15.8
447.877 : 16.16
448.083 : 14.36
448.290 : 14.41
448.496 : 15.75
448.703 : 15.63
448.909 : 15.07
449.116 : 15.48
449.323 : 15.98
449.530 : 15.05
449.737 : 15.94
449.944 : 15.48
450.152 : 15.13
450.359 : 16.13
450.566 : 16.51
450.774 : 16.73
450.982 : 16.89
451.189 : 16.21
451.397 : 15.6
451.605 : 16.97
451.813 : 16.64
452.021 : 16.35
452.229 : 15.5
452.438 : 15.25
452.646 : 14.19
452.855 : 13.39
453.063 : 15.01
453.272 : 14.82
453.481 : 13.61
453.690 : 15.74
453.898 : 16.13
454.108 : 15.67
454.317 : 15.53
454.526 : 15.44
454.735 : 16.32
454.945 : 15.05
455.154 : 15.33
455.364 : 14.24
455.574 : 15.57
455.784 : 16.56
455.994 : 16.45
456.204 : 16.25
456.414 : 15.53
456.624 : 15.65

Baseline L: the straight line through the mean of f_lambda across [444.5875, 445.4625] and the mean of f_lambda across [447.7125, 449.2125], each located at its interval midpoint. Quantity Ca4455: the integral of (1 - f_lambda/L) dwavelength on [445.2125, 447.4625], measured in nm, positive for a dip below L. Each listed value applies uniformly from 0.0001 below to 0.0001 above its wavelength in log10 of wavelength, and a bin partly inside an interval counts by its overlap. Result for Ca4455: 0.17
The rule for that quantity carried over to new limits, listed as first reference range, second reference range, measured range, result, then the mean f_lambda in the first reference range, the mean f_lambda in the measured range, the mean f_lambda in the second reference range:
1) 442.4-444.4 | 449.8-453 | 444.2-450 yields 0.107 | 14.6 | 14.9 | 15.8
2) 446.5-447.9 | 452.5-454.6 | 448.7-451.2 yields -0.125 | 15.2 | 15.9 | 15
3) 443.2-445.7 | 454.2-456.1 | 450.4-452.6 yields -0.129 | 14.7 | 16.2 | 15.6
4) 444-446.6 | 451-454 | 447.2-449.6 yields -0.109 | 14.2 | 15.4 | 15.4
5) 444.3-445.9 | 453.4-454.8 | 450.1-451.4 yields -0.096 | 14.5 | 16.3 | 15.5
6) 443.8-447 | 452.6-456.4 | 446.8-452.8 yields -0.326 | 14.4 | 15.6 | 15.3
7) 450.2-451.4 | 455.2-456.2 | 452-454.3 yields 0.146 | 16.4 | 15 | 15.7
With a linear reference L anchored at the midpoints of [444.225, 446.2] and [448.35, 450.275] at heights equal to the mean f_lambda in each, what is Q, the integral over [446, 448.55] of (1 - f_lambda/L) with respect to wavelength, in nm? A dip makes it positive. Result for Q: 0.03 nm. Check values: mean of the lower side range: 14.3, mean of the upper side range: 15.5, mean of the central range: 14.8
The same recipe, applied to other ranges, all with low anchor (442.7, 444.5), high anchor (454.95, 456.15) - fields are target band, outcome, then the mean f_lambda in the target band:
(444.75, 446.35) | 0.06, 14.1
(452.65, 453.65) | 0.07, 14.3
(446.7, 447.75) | -0.03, 15.3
